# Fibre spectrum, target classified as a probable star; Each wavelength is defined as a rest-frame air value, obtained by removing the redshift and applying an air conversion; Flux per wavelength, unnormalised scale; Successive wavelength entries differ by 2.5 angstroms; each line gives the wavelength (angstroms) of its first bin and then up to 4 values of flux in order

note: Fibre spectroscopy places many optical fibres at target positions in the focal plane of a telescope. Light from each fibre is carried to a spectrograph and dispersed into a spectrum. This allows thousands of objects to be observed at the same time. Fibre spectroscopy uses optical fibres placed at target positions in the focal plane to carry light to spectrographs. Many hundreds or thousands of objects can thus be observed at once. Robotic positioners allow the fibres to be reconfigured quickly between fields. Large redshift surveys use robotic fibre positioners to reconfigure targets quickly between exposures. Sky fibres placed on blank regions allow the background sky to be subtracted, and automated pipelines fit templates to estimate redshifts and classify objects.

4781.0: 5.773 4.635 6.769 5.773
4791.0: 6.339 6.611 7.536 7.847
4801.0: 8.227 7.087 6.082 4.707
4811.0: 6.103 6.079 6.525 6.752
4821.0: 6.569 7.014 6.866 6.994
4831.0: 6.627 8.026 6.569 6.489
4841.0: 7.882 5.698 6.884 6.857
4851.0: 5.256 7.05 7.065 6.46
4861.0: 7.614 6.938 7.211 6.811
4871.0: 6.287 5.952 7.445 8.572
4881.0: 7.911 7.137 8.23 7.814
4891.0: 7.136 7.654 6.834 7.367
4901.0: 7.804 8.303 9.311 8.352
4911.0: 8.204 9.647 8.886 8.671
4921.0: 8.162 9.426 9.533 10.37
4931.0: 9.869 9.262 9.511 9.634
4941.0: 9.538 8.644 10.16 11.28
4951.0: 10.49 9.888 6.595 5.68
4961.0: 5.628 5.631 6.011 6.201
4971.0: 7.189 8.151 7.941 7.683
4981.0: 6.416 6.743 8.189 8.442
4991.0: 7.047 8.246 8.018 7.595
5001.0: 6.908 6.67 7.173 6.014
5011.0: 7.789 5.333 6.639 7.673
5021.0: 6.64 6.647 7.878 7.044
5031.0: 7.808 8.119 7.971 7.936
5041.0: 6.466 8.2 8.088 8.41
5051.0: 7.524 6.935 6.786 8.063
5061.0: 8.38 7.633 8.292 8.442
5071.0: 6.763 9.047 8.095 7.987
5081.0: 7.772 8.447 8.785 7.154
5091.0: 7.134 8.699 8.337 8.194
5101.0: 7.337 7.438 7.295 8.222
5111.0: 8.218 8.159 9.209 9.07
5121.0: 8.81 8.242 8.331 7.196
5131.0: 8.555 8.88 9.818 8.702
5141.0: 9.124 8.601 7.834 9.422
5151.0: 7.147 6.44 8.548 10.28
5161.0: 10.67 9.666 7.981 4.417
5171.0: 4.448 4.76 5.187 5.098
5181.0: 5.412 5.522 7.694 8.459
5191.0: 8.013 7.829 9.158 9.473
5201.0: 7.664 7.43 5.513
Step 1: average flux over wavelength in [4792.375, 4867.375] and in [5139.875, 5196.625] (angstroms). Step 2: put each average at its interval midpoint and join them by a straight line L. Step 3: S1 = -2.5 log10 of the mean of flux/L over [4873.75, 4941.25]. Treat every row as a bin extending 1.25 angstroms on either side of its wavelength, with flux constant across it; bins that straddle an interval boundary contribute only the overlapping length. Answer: -0.218 mag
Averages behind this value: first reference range 6.79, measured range 8.49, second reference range 7.44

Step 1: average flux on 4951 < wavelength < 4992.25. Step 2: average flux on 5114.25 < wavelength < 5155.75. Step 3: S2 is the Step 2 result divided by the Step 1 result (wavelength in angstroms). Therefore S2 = 1.2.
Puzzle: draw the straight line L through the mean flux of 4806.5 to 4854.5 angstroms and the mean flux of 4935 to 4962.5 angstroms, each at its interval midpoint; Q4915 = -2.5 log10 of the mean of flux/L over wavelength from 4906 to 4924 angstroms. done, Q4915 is -0.08 mag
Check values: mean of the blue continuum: 6.57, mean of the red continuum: 8.79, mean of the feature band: 8.77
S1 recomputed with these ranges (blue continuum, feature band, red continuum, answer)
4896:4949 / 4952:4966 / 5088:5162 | 0.314 mag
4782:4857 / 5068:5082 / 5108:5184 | -0.061 mag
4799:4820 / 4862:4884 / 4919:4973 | 0.043 mag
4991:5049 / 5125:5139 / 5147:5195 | -0.182 mag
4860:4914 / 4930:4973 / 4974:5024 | -0.124 mag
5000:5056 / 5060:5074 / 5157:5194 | -0.120 mag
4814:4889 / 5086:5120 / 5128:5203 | -0.067 mag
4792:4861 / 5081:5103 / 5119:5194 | -0.063 mag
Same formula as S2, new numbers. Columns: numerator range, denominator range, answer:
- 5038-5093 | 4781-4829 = 1.20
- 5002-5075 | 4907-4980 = 0.88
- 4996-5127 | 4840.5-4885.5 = 1.11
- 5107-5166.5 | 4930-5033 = 1.12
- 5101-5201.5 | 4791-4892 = 1.14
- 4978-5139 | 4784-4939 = 1.05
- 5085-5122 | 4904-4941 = 0.88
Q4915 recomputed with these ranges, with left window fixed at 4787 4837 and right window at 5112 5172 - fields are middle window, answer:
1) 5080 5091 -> 0.02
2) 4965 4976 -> 0.07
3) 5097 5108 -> 0.07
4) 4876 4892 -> -0.10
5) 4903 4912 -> -0.19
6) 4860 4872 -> 0.00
